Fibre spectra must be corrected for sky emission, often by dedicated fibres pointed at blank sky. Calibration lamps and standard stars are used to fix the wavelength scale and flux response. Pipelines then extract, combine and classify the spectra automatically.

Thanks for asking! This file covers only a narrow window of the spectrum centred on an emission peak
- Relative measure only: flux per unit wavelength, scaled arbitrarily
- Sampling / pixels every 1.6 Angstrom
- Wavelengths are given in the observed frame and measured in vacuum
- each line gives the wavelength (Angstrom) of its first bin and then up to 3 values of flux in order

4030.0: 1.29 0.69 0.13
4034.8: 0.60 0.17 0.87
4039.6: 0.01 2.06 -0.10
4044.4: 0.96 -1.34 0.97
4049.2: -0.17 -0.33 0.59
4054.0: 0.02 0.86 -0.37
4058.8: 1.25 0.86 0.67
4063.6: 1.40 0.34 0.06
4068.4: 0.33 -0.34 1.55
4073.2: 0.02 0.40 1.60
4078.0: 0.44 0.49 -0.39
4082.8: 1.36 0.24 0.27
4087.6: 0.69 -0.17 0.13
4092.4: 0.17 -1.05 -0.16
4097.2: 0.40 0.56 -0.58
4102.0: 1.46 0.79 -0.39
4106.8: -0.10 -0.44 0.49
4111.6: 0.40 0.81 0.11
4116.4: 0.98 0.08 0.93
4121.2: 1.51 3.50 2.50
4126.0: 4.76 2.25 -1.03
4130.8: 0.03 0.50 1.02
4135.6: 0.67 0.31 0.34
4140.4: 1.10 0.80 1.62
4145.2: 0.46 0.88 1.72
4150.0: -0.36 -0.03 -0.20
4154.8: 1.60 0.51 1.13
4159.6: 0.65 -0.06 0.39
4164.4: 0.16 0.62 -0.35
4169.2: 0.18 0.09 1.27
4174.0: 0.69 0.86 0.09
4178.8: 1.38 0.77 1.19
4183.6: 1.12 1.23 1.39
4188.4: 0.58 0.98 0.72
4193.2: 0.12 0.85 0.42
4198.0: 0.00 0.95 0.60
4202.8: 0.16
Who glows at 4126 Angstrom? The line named [O II]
